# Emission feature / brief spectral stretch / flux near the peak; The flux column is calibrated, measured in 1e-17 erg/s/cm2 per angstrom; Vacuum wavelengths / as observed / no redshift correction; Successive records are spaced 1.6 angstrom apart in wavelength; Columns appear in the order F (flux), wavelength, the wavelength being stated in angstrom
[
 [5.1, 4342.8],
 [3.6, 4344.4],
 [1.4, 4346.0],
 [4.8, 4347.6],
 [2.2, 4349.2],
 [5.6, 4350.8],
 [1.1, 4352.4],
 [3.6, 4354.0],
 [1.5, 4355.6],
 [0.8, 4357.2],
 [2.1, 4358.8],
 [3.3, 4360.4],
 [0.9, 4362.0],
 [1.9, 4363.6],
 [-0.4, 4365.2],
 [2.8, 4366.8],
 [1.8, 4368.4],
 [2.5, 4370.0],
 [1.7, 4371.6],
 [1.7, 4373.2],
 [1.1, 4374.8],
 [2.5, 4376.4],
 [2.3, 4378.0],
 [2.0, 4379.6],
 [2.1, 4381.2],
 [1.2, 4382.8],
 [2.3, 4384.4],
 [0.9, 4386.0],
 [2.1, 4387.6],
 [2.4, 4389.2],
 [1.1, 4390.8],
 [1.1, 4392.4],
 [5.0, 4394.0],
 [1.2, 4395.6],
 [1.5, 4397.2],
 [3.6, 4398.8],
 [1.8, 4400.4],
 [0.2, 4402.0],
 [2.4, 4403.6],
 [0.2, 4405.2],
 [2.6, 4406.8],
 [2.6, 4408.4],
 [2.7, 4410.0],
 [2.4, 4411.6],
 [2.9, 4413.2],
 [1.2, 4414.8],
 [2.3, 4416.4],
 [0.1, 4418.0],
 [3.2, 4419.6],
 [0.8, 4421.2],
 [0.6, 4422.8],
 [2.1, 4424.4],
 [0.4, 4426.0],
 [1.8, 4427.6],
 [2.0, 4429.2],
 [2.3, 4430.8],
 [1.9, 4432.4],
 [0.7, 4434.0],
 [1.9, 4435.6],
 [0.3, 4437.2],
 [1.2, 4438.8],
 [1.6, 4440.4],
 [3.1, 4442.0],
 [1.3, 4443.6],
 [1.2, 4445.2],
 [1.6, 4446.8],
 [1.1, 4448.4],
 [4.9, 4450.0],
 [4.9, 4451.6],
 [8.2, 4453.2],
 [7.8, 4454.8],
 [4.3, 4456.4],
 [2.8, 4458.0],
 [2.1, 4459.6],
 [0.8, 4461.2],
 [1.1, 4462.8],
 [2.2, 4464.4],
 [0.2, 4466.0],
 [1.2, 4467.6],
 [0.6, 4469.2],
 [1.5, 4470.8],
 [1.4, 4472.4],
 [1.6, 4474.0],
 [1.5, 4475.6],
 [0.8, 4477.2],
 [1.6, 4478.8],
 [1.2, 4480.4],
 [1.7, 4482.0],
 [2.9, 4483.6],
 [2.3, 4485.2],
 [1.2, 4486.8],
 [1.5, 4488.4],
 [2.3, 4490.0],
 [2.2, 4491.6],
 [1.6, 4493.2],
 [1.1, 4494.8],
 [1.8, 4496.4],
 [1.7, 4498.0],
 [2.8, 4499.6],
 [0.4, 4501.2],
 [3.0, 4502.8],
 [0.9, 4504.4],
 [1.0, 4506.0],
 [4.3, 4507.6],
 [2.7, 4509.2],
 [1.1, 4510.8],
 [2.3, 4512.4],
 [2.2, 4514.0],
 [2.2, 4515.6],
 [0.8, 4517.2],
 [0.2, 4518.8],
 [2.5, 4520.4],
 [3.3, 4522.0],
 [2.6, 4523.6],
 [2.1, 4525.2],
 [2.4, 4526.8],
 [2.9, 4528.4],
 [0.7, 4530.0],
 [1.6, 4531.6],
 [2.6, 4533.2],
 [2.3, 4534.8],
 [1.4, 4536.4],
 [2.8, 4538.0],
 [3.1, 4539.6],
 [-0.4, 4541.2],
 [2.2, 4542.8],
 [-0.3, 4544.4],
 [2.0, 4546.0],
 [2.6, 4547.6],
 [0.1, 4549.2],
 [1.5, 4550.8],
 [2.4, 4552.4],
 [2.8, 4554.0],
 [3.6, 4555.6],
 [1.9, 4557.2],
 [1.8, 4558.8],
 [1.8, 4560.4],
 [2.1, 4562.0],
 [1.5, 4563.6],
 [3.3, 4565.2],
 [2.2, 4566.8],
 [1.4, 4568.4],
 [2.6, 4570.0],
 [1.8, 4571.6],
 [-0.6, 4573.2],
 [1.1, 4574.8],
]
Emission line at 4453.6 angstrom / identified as [O II]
